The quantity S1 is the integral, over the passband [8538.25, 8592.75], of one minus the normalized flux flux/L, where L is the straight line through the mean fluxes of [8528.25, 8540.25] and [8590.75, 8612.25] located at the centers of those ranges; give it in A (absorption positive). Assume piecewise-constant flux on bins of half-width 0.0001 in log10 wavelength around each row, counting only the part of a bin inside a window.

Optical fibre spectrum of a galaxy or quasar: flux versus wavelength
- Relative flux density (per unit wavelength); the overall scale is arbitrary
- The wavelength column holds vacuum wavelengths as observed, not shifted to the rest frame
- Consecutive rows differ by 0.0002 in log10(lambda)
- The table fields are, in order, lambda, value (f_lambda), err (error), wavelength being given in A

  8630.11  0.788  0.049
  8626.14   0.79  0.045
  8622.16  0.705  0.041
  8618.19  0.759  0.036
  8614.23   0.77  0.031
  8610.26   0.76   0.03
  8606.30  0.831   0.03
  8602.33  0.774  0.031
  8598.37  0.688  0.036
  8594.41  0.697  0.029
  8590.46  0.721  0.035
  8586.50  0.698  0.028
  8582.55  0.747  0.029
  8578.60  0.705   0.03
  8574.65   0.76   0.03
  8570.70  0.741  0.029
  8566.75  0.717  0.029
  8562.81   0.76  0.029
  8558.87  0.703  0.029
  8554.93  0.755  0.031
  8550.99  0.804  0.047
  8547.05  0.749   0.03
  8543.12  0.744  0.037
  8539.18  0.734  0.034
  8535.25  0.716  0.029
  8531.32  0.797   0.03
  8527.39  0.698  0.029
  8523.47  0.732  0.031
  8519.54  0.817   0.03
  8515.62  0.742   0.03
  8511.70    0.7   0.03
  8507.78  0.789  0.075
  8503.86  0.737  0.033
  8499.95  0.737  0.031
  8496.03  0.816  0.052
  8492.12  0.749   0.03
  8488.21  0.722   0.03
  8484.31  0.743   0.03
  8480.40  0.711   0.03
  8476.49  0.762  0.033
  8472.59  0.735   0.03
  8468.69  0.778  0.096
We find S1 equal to 0.6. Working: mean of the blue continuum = 0.745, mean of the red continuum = 0.748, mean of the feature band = 0.738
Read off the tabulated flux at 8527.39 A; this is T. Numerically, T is 0.698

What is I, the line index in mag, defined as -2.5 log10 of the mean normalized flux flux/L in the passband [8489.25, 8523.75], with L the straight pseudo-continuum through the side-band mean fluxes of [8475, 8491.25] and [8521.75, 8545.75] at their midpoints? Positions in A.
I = -0.03 mag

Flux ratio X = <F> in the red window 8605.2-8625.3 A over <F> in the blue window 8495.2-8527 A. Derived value 1.01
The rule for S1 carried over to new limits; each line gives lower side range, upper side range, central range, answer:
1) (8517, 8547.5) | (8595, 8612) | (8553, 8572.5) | 0.4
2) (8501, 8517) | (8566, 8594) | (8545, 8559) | -0.5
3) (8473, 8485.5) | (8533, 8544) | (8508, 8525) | -0.4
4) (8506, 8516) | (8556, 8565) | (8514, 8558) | -0.8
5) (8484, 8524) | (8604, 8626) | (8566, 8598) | 1.7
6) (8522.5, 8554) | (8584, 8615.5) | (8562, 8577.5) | 0.1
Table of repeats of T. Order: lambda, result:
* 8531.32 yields 0.797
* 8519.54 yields 0.817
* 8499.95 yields 0.737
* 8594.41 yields 0.697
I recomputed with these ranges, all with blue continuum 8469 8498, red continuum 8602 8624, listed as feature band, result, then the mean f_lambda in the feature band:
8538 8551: 0.01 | 0.752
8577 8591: 0.07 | 0.718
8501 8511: 0.00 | 0.753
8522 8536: 0.03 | 0.738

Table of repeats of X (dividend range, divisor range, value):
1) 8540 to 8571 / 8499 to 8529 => 1.00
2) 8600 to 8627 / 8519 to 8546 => 1.03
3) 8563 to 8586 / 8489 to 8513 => 0.97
